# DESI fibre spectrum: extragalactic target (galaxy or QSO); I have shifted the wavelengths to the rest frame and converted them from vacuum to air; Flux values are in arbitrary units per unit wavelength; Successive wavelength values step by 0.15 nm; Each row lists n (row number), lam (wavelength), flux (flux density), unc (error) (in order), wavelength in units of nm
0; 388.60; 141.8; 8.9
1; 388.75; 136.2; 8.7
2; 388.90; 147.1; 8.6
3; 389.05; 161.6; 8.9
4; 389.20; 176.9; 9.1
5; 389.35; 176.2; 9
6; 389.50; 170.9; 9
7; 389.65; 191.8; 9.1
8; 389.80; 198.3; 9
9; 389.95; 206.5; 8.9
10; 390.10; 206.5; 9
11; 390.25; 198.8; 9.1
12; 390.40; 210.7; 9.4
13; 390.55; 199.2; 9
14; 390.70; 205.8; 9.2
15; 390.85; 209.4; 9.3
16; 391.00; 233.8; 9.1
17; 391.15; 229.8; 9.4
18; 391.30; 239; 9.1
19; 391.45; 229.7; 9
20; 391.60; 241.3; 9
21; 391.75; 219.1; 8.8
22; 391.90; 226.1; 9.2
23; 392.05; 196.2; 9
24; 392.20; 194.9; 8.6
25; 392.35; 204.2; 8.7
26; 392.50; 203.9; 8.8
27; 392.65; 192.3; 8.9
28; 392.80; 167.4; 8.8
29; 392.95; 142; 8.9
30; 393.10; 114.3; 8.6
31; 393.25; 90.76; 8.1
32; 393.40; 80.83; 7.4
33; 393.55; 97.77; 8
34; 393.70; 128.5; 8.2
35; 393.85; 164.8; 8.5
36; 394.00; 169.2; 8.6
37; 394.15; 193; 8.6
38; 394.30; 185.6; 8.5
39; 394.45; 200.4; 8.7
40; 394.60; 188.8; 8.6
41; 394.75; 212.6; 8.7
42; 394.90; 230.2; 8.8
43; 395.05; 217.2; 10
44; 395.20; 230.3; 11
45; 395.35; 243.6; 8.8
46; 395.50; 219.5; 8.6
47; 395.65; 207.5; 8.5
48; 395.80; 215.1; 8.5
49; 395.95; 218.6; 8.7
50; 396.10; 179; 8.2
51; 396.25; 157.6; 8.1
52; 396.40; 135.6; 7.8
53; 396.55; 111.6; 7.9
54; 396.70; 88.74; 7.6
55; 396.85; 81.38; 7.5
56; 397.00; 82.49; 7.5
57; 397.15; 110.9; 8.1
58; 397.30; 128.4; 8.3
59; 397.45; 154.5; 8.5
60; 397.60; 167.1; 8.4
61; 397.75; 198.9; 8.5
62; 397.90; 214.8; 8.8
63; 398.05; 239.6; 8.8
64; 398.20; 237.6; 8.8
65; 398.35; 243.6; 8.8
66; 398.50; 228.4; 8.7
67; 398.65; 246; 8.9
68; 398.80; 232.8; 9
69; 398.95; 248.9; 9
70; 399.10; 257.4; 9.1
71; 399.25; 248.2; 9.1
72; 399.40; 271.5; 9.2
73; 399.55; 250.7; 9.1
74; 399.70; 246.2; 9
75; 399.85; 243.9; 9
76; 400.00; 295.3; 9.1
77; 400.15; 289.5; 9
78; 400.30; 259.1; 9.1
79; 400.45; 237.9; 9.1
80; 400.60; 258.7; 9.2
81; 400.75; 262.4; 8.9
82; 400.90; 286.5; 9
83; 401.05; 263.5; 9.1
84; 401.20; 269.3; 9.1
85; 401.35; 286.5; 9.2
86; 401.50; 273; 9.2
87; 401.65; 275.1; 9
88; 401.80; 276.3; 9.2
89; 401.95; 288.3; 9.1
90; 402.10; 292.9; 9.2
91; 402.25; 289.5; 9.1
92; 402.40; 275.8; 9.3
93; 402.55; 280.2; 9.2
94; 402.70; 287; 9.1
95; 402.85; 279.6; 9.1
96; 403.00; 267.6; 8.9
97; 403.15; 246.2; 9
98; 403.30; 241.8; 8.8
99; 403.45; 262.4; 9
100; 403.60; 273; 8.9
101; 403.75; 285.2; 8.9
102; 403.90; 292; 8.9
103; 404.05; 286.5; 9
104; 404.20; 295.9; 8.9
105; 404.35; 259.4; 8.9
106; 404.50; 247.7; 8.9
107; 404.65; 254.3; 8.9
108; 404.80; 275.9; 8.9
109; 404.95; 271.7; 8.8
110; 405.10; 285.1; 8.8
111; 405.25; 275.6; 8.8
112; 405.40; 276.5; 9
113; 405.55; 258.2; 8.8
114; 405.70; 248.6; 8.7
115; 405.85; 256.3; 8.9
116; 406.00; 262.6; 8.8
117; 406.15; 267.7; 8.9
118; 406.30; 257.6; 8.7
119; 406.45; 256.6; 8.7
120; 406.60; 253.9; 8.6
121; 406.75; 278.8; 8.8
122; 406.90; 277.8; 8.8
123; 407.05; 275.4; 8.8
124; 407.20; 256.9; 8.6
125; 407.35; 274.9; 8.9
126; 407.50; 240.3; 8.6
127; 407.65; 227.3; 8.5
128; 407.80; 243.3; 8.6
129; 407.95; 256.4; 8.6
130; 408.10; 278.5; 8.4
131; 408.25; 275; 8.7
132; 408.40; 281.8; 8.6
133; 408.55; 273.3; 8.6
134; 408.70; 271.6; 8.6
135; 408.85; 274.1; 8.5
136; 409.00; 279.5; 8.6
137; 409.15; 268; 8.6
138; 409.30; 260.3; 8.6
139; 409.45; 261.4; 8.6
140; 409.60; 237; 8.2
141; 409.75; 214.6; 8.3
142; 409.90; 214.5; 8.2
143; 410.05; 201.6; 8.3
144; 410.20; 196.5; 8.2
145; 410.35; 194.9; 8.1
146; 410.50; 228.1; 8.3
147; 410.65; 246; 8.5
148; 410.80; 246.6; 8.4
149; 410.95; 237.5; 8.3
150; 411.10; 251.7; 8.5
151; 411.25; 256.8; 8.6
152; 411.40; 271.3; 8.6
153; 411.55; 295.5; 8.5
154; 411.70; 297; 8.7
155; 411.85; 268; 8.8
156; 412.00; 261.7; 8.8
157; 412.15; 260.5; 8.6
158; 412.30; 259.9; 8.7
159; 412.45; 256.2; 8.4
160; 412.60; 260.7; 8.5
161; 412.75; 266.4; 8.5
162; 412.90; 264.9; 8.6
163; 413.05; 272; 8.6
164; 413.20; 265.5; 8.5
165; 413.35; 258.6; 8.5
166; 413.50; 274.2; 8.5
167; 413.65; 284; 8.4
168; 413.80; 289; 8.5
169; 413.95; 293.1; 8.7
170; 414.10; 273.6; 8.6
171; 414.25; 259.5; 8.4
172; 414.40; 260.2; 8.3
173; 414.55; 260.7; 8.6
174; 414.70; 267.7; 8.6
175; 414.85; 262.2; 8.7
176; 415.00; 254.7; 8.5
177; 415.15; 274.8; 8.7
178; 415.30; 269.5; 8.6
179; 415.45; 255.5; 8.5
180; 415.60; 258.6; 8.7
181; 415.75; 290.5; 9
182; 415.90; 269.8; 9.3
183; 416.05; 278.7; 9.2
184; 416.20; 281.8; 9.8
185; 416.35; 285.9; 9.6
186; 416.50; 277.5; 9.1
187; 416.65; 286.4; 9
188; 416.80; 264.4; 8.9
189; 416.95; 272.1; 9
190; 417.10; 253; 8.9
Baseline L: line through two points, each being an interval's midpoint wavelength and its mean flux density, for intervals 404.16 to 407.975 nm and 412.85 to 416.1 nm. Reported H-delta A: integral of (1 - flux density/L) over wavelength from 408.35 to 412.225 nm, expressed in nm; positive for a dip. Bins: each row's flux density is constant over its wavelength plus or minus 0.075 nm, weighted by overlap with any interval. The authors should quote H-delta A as 0.21 nm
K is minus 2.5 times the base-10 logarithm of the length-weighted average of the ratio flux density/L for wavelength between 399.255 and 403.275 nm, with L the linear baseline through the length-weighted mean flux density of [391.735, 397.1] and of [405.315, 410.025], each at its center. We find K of -0.24 mag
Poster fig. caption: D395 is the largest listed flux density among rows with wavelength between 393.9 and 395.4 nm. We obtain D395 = 243.6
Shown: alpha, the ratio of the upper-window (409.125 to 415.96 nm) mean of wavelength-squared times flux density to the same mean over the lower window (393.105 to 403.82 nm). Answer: 1.26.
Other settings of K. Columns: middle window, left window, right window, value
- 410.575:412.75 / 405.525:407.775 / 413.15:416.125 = 0.016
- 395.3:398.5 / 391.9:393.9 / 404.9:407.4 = 0.087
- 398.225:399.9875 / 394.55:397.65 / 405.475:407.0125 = -0.249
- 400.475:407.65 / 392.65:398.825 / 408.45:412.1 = -0.235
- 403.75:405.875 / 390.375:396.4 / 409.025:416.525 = -0.171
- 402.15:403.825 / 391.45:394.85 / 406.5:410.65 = -0.212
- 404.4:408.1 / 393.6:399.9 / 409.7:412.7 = -0.147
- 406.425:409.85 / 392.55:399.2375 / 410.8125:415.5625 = -0.087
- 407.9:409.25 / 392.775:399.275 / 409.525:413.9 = -0.148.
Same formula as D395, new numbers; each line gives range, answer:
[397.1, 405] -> 295.9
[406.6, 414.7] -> 297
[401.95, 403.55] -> 292.9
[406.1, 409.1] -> 281.8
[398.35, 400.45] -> 295.3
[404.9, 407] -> 285.1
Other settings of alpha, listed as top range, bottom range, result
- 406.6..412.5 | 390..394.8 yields 1.49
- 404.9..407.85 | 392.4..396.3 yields 1.55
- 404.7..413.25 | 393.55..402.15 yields 1.26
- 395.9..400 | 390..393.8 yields 1.08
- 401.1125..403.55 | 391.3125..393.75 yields 1.67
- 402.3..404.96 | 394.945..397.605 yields 1.71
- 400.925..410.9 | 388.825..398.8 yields 1.51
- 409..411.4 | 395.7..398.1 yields 1.63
